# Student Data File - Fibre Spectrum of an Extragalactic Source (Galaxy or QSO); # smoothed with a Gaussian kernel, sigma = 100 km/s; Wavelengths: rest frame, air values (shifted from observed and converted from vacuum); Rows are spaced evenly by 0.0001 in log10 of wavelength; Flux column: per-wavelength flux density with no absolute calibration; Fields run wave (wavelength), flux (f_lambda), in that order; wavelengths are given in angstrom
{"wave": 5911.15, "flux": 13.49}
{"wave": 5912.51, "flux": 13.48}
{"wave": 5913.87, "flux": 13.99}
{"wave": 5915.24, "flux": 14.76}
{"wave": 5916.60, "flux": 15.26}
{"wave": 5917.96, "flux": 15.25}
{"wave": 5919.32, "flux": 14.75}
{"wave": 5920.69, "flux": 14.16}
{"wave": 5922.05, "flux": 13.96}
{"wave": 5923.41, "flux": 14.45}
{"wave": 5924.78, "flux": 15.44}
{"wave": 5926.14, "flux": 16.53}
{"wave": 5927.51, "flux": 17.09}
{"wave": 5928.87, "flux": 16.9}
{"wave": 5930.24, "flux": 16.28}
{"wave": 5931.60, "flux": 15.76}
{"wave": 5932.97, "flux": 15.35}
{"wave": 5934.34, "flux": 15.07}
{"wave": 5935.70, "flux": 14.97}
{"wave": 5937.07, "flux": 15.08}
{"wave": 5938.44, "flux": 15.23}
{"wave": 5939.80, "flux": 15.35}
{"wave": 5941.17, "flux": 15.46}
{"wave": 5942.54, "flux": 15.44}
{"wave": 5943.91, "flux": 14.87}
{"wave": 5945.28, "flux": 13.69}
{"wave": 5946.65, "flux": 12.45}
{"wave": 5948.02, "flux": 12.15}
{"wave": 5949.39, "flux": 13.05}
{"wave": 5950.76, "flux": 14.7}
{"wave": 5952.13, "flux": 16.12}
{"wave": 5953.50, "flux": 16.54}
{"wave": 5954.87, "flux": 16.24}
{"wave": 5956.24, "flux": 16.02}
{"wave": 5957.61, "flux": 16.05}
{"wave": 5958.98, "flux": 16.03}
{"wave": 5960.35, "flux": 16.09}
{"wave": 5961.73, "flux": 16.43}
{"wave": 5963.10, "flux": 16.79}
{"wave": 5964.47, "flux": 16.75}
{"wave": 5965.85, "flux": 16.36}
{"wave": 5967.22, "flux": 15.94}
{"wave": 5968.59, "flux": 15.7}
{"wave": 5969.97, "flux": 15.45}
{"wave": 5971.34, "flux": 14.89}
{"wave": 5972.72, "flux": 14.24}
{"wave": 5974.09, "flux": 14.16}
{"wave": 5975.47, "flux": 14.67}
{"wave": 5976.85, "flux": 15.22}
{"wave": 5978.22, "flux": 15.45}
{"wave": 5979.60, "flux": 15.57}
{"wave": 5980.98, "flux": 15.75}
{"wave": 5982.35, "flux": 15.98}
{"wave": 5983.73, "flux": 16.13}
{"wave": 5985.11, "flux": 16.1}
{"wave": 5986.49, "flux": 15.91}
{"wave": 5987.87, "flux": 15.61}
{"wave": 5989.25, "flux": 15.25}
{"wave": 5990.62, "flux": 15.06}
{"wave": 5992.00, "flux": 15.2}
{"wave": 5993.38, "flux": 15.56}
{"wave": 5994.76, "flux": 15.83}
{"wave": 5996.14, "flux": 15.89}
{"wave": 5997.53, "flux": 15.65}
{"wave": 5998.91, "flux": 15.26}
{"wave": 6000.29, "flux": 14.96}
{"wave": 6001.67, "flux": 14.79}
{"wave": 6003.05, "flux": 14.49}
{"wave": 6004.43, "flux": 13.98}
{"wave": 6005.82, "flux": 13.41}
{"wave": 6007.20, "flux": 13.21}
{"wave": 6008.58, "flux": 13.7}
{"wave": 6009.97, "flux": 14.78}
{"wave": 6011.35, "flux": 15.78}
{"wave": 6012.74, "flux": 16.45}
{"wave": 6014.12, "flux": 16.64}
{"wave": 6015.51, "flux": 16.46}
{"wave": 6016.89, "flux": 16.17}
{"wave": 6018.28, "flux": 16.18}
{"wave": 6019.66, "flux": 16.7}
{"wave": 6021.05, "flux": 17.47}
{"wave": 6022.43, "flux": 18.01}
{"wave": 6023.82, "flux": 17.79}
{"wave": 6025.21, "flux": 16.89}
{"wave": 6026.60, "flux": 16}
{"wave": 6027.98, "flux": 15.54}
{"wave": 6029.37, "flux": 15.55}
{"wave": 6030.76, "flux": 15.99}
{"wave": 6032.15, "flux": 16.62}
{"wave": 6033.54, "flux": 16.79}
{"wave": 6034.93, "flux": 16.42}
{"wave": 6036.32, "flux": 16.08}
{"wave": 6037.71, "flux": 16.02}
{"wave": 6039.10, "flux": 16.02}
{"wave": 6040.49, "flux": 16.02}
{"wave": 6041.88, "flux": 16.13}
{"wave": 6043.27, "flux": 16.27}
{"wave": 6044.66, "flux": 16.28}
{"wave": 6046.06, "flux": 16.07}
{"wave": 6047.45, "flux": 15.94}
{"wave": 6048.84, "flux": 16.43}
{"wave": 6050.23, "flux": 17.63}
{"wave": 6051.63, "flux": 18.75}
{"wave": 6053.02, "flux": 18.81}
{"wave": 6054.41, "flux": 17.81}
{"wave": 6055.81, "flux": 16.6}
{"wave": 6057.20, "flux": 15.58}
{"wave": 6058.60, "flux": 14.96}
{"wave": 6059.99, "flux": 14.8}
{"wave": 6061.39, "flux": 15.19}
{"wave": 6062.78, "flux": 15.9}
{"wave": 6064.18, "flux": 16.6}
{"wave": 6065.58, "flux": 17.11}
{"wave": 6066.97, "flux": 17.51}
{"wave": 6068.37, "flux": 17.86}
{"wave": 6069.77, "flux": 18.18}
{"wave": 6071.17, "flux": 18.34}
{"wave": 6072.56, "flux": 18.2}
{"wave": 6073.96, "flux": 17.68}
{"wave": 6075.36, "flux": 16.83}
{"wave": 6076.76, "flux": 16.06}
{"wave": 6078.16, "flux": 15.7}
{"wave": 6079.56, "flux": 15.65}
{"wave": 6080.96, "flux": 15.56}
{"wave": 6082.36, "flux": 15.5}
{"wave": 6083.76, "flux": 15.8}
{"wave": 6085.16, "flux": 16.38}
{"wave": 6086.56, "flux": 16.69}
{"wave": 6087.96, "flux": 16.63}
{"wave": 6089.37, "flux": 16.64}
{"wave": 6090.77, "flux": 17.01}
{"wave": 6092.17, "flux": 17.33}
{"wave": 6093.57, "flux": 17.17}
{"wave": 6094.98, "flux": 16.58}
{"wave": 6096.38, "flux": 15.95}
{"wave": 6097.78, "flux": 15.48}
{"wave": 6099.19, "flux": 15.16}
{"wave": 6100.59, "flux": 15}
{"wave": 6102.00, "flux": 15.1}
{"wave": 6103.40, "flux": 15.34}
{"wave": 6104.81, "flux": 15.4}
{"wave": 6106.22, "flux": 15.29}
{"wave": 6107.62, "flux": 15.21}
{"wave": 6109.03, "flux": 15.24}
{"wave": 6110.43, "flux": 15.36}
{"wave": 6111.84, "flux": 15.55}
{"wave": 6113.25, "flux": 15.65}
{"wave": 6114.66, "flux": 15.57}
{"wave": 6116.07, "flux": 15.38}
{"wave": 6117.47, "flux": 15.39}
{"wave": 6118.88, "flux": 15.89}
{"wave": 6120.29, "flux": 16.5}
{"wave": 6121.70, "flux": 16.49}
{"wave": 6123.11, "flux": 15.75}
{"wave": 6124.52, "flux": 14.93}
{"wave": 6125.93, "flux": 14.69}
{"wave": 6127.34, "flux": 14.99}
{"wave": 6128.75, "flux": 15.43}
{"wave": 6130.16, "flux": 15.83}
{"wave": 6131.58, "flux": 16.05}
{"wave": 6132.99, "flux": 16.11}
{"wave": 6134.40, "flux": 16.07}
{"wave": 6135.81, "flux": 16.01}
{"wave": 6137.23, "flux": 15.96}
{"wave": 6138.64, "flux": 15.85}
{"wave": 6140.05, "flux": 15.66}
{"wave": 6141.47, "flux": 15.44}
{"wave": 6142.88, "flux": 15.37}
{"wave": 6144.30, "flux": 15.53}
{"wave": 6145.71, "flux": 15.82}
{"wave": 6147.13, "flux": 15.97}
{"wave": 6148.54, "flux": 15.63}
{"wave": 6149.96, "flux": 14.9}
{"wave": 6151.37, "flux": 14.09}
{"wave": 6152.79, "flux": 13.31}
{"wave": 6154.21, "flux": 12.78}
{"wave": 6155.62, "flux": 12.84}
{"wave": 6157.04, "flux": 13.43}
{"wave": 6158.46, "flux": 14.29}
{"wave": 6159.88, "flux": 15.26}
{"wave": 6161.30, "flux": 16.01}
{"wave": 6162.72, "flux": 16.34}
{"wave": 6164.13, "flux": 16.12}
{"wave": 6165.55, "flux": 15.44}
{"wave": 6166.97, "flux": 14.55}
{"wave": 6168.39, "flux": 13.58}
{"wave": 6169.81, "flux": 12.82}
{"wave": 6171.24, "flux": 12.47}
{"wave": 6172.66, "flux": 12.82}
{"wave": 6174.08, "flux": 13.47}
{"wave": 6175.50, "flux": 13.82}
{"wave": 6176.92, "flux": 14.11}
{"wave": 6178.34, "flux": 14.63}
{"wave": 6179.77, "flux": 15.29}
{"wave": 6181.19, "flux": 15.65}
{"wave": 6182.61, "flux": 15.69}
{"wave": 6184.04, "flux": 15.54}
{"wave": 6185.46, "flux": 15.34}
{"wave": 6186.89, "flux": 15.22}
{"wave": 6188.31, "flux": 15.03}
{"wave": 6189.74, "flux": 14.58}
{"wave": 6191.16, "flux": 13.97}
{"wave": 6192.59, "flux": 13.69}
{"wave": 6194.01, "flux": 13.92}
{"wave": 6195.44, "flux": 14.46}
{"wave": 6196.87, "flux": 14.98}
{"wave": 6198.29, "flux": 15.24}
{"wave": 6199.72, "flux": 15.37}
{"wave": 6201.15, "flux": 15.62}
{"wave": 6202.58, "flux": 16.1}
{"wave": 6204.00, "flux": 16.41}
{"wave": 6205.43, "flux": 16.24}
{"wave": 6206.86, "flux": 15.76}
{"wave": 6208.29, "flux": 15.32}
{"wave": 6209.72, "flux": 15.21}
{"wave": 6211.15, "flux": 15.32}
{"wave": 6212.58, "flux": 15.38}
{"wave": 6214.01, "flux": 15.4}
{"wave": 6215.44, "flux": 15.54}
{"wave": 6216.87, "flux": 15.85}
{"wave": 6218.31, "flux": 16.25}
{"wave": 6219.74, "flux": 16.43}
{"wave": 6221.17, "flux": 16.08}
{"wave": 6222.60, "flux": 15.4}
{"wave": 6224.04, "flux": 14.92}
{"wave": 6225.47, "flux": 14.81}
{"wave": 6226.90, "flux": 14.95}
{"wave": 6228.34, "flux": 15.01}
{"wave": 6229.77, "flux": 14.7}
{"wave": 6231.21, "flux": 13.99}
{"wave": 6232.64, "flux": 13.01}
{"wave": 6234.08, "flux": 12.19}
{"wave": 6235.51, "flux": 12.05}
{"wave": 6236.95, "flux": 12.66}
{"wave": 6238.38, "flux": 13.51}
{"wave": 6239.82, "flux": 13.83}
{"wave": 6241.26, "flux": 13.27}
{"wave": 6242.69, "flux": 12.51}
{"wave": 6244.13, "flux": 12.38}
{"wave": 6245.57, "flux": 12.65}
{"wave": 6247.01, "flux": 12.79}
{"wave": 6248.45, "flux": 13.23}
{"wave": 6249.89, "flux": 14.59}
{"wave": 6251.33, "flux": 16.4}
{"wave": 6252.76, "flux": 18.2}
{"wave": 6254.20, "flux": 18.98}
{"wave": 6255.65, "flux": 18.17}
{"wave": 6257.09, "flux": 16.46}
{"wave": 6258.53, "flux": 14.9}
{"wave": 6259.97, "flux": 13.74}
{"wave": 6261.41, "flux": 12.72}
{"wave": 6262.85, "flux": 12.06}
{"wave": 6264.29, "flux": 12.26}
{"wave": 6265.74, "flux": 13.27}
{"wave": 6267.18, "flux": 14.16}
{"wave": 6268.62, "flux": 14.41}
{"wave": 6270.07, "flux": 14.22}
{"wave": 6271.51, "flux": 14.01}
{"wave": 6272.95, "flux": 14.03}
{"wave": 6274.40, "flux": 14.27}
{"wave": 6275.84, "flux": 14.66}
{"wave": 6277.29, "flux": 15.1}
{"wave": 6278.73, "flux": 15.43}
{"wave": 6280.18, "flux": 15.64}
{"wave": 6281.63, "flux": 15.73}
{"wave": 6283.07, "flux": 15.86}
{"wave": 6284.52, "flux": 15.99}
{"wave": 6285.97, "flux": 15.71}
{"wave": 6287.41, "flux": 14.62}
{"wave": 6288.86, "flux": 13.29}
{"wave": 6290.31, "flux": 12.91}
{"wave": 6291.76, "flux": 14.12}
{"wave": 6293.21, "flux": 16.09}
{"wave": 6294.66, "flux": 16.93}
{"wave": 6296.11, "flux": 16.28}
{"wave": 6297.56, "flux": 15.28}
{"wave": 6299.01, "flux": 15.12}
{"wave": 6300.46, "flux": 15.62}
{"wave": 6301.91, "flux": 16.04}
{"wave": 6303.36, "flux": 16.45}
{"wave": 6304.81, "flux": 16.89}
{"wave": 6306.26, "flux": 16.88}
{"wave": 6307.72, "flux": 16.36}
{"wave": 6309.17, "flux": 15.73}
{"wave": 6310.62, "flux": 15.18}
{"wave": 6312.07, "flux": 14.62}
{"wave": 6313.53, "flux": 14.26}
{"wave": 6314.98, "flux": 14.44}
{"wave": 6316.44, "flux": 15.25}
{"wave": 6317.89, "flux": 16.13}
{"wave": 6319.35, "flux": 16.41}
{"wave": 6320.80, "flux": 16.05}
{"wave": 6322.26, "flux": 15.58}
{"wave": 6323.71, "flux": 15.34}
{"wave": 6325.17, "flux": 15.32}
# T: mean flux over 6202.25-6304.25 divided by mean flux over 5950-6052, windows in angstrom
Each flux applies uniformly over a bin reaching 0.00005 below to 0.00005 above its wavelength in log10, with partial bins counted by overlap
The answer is 0.94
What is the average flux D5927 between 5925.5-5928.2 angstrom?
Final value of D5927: 16.8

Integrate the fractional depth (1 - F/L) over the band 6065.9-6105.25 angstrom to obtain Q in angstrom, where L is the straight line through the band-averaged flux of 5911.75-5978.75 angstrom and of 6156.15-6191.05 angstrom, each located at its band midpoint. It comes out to -4.3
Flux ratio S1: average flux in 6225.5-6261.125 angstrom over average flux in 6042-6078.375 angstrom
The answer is 0.85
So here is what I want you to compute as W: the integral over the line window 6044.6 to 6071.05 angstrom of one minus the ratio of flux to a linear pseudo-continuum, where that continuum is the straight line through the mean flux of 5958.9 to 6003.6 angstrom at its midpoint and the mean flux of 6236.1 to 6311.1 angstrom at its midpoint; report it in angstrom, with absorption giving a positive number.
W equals -2.5 angstrom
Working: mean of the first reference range 15.5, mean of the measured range 16.8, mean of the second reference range 14.8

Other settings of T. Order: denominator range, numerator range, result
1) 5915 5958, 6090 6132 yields 1.04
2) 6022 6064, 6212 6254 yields 0.88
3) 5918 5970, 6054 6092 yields 1.08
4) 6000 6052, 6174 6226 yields 0.95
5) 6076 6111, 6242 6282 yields 0.91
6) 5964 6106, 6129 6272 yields 0.92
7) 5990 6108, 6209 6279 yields 0.90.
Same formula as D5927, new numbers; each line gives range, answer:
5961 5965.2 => 16.6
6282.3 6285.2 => 15.9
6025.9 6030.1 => 15.7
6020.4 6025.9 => 17.5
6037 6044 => 16.1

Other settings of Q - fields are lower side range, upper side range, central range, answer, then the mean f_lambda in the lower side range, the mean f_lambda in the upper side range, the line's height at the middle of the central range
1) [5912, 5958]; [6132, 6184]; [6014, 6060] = -4.88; 15.1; 14.8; 14.9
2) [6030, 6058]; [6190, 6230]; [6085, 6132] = 0.91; 16.6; 15.3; 16.1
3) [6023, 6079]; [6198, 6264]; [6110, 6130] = 0.47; 16.6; 14.8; 15.9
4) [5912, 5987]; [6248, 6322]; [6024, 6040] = -0.99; 15.3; 15.2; 15.3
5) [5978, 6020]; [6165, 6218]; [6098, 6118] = -0.31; 15.4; 14.9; 15.1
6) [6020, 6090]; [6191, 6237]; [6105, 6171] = 2.23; 16.6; 15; 15.7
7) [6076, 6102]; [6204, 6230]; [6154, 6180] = 2.51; 16.1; 15.5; 15.7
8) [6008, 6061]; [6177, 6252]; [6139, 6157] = 0.66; 16.4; 14.7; 15.3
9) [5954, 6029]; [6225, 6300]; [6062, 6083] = -2.08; 15.7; 14.5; 15.3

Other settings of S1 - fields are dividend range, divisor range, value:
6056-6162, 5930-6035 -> 1.02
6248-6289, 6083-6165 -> 0.96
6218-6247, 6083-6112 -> 0.88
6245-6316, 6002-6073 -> 0.92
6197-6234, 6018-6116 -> 0.94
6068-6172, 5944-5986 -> 1.02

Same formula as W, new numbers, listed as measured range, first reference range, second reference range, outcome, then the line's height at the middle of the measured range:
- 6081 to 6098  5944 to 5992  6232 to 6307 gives -1.52 angstrom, 15.1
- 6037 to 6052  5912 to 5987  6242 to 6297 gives -1.32 angstrom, 15.1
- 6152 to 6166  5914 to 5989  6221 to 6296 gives 0.19 angstrom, 14.8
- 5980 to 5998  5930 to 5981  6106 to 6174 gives -0.51 angstrom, 15.3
